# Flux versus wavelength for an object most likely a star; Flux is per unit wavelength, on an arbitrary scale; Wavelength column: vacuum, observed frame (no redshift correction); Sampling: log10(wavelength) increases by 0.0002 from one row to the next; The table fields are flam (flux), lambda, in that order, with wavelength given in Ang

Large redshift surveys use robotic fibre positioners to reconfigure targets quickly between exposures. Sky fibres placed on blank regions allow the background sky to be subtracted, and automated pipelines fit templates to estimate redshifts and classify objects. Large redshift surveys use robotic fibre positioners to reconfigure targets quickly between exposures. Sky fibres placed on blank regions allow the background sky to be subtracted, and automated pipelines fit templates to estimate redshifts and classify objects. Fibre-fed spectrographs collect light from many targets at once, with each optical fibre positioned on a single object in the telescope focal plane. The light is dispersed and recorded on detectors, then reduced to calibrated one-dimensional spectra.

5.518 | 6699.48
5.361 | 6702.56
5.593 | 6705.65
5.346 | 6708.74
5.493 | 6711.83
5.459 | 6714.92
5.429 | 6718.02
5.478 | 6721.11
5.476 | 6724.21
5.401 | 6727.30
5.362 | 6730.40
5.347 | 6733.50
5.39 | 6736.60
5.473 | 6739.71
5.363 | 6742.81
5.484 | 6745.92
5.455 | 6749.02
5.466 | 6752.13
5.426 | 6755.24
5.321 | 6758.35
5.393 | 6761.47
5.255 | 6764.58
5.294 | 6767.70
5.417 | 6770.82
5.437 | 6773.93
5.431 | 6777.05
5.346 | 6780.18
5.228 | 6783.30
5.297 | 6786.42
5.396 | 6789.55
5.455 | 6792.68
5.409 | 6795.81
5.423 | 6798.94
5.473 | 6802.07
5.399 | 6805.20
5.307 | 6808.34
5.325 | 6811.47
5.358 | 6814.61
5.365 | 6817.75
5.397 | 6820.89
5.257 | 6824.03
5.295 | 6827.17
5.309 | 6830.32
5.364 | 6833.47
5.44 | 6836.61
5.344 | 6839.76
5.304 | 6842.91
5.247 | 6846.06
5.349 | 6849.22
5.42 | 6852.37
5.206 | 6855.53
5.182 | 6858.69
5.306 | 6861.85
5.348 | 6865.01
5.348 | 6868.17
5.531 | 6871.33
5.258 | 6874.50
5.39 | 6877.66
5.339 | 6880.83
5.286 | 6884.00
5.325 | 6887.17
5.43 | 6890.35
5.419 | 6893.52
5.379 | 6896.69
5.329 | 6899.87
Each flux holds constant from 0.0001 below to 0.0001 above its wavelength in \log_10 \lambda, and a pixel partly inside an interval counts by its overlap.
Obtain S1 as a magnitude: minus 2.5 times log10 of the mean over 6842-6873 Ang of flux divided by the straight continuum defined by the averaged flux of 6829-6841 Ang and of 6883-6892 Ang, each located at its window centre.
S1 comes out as 0.01 mag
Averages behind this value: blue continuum 5.37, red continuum 5.35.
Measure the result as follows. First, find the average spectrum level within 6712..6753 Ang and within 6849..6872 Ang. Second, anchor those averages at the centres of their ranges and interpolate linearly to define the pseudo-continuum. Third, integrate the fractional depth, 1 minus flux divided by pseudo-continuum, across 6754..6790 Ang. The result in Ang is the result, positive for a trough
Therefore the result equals 0.32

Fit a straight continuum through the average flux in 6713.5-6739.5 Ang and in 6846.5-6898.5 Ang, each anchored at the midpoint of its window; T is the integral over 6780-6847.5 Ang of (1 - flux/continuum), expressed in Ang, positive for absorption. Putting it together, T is 0.27 Ang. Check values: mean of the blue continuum 5.42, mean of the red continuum 5.34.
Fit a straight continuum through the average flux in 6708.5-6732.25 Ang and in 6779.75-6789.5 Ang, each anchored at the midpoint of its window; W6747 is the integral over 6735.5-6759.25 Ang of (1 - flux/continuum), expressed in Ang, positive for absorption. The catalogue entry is -0.2 Ang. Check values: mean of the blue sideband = 5.43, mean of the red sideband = 5.3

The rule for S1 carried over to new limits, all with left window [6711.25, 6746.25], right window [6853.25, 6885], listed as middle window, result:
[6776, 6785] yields 0.012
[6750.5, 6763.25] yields 0.001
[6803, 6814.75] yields 0.003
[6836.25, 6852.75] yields 0.000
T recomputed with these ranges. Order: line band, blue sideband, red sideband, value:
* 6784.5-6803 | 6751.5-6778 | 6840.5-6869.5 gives -0.2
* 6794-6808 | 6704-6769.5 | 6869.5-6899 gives -0.1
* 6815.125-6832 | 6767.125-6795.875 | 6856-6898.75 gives 0.1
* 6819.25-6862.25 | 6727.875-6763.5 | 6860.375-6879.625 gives 0.5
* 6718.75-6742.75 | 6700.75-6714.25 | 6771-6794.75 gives 0.1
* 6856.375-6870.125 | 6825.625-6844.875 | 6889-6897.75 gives 0.2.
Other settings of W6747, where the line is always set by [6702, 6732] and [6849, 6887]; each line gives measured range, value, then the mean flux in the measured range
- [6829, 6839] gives -0.03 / 5.37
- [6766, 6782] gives 0.05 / 5.38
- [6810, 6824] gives 0.05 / 5.35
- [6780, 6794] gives 0.12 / 5.34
